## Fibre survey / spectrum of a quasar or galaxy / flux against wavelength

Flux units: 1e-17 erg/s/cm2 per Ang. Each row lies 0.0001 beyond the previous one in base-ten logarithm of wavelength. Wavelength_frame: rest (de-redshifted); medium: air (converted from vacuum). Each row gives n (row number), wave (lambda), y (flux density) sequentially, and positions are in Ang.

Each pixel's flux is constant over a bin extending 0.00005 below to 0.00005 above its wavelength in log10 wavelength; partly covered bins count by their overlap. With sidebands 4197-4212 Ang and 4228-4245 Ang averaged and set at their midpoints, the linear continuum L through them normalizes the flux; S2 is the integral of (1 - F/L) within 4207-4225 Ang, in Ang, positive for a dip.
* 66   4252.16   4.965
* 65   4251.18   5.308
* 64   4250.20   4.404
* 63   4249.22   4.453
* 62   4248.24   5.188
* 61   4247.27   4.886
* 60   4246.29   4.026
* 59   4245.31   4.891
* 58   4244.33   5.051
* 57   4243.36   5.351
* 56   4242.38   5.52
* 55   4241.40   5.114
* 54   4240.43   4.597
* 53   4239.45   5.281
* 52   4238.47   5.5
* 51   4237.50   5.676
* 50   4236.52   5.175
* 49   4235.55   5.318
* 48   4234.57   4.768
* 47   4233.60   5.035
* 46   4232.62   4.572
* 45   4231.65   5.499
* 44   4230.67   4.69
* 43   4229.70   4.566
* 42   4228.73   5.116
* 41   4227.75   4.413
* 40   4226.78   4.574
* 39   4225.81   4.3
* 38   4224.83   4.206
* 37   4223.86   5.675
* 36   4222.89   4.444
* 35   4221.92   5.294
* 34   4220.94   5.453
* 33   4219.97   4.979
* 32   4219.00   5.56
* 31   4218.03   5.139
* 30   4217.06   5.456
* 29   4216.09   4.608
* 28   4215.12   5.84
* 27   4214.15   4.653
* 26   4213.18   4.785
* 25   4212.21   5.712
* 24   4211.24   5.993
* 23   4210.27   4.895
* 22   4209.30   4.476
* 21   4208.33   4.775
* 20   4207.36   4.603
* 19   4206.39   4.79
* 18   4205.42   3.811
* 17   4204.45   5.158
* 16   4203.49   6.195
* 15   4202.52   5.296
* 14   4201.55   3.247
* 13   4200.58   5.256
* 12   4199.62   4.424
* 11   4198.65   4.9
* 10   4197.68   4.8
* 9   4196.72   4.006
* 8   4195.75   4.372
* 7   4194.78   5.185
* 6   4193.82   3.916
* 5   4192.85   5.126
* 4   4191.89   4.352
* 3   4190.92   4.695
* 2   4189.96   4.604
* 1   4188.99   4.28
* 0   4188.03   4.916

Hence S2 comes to -0.60 Ang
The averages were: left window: 4.85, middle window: 5.1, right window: 5.1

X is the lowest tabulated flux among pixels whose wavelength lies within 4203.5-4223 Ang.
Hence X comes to 3.811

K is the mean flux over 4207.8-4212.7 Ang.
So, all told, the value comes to 5.16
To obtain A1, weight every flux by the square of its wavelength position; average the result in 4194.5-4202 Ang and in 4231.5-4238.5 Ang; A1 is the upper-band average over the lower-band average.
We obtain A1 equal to 1.2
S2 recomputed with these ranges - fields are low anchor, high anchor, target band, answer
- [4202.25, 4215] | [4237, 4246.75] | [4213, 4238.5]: 0.31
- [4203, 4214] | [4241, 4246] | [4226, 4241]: 0.37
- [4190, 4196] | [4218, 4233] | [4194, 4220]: -0.92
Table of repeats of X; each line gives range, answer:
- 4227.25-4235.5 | 4.413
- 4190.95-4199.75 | 3.916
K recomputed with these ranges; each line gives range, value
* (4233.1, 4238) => 5.2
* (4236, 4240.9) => 5.25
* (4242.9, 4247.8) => 4.85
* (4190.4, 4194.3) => 4.53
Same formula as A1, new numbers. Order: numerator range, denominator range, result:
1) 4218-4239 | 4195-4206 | 1.08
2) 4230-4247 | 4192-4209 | 1.10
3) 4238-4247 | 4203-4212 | 1.02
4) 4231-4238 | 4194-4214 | 1.08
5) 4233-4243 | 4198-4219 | 1.06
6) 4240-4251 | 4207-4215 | 0.99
